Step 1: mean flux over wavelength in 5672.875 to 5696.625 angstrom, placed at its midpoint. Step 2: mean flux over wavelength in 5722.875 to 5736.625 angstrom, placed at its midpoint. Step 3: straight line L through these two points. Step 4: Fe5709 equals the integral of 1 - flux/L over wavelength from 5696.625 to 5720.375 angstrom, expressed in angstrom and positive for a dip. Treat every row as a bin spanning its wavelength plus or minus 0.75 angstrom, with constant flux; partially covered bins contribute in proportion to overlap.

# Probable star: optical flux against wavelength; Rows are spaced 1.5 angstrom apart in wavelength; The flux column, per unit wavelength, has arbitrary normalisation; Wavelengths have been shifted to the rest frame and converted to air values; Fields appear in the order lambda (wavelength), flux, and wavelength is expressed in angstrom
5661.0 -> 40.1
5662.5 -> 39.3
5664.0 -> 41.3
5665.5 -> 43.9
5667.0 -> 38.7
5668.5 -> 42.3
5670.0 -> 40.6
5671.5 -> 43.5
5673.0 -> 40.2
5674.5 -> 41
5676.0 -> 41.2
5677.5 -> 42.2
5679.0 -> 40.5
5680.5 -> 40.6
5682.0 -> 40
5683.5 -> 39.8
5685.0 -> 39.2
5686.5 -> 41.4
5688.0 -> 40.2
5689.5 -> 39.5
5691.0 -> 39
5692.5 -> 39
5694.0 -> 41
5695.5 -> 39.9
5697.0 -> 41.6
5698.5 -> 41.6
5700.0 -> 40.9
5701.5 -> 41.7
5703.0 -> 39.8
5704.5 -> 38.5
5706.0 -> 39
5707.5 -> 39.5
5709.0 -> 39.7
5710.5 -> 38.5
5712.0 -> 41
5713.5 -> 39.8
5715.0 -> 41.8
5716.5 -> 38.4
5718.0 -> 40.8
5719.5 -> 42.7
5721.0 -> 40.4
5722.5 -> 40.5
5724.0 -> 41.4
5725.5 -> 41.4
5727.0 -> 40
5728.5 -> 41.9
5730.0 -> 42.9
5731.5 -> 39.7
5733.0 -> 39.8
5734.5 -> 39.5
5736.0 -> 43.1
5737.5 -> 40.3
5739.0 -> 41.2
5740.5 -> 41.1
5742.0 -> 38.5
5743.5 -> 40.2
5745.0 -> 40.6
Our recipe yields 0.23 angstrom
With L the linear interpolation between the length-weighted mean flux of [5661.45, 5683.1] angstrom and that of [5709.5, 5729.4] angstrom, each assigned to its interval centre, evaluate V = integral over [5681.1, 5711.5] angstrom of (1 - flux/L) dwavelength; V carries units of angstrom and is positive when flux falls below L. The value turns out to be 0.6 angstrom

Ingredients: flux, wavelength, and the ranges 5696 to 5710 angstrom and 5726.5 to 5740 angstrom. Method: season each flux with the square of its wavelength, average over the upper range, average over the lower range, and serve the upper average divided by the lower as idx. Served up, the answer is 1.03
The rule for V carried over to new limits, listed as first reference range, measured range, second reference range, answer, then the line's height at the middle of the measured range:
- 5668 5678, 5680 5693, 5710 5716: 0.4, 41.1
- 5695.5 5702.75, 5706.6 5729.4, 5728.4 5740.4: 0.3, 41.1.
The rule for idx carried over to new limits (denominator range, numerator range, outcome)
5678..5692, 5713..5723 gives 1.03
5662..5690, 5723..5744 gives 1.02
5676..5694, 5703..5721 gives 1.00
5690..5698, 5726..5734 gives 1.03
